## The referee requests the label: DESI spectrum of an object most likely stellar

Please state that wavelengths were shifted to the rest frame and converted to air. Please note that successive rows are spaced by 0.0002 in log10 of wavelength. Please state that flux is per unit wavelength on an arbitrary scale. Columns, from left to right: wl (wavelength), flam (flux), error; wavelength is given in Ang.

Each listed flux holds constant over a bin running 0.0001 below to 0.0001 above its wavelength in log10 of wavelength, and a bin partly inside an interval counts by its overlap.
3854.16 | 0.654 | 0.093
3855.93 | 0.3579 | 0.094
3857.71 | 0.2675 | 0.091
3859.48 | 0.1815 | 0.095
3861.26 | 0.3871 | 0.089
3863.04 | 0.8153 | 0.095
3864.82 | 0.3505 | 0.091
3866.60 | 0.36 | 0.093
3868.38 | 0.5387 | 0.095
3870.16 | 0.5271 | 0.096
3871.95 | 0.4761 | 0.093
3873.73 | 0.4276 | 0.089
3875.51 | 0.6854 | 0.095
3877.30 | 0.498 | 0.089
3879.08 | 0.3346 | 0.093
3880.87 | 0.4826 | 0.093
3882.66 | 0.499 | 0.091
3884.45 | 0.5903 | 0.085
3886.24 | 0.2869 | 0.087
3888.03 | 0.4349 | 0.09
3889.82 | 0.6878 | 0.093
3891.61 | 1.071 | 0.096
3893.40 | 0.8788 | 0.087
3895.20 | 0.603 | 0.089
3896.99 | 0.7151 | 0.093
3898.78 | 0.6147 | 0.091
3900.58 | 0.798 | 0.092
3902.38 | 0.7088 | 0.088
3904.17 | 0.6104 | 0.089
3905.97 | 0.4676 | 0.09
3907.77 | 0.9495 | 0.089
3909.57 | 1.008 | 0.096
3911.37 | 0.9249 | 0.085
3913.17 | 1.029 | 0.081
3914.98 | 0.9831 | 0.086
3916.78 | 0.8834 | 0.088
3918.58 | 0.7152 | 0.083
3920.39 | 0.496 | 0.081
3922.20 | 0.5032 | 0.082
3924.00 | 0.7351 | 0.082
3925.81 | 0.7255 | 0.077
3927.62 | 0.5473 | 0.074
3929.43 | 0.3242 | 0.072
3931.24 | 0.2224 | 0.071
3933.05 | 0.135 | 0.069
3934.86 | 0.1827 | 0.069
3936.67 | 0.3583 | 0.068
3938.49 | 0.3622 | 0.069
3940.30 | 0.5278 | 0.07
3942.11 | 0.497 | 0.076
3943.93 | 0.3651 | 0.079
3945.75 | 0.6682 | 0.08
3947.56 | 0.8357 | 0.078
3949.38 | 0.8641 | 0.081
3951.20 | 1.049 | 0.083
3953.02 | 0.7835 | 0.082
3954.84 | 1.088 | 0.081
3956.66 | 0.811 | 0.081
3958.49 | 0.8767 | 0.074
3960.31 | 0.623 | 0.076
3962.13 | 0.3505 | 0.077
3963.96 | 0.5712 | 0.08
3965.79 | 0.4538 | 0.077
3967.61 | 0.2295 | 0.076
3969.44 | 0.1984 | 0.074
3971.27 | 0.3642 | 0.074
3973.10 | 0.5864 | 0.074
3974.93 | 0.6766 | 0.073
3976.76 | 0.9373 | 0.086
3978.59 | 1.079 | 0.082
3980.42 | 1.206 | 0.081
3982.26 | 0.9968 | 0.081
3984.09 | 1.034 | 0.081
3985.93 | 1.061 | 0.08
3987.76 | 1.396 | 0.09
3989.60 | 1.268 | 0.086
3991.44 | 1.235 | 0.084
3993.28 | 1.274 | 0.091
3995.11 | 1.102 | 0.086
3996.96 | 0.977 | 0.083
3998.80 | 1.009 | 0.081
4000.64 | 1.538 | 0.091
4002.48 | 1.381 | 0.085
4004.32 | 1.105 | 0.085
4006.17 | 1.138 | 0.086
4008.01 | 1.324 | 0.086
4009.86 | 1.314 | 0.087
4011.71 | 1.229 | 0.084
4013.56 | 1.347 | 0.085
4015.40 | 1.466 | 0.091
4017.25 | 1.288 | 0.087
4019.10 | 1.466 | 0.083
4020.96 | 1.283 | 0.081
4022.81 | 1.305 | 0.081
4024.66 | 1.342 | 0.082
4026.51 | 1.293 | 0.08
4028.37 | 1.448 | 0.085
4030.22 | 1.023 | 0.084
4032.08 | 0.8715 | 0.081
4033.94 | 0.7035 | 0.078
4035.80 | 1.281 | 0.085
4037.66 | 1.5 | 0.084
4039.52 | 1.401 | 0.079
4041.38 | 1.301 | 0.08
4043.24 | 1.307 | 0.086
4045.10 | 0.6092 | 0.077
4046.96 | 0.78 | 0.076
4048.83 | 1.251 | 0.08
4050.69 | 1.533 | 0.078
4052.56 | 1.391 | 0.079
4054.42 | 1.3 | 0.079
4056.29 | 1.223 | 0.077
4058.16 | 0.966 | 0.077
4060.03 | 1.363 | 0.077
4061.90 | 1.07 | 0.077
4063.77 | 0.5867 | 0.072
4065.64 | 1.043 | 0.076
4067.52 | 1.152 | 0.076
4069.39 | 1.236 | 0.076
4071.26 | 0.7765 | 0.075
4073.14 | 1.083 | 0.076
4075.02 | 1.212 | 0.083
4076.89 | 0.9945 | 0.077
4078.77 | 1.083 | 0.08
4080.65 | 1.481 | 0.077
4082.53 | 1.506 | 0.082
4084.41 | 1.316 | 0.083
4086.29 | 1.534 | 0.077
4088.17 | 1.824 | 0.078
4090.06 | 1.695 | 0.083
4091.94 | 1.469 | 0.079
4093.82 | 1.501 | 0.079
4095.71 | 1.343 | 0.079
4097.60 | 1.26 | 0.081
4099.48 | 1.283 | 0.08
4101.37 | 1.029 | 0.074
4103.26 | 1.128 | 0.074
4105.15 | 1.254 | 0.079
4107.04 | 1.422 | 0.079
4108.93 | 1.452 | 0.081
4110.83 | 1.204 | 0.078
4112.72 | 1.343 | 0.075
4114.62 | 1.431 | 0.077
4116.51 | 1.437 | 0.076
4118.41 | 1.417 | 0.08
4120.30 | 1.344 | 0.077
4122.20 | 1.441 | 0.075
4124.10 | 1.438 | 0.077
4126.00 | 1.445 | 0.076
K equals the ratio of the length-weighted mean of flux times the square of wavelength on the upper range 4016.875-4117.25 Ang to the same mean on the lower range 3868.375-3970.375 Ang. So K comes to 2.20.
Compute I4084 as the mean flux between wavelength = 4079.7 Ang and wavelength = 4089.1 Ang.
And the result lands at 1.53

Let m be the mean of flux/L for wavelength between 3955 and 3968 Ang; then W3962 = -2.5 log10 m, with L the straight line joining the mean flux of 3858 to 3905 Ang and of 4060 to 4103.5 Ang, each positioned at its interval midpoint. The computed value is 0.345 mag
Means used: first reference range 0.557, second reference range 1.25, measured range 0.603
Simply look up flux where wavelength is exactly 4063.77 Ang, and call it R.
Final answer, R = 0.5867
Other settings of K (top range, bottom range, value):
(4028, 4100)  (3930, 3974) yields 2.39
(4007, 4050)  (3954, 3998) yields 1.48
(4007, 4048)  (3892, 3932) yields 1.83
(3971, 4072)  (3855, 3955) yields 2.06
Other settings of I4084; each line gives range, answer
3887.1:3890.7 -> 0.558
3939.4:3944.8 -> 0.464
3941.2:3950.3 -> 0.647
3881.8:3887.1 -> 0.459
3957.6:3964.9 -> 0.604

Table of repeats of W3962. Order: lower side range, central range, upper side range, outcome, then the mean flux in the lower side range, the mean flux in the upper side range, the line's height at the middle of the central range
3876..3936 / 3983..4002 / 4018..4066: -0.21 mag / 0.625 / 1.18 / 0.978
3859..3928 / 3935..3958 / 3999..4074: 0.26 mag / 0.633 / 1.2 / 0.842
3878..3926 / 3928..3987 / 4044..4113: 0.34 mag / 0.693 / 1.23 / 0.863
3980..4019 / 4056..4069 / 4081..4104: 0.27 mag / 1.23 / 1.41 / 1.35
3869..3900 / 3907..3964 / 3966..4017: 0.20 mag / 0.579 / 1.05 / 0.804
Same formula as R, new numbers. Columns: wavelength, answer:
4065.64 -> 1.043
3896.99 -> 0.7151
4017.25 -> 1.288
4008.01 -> 1.324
